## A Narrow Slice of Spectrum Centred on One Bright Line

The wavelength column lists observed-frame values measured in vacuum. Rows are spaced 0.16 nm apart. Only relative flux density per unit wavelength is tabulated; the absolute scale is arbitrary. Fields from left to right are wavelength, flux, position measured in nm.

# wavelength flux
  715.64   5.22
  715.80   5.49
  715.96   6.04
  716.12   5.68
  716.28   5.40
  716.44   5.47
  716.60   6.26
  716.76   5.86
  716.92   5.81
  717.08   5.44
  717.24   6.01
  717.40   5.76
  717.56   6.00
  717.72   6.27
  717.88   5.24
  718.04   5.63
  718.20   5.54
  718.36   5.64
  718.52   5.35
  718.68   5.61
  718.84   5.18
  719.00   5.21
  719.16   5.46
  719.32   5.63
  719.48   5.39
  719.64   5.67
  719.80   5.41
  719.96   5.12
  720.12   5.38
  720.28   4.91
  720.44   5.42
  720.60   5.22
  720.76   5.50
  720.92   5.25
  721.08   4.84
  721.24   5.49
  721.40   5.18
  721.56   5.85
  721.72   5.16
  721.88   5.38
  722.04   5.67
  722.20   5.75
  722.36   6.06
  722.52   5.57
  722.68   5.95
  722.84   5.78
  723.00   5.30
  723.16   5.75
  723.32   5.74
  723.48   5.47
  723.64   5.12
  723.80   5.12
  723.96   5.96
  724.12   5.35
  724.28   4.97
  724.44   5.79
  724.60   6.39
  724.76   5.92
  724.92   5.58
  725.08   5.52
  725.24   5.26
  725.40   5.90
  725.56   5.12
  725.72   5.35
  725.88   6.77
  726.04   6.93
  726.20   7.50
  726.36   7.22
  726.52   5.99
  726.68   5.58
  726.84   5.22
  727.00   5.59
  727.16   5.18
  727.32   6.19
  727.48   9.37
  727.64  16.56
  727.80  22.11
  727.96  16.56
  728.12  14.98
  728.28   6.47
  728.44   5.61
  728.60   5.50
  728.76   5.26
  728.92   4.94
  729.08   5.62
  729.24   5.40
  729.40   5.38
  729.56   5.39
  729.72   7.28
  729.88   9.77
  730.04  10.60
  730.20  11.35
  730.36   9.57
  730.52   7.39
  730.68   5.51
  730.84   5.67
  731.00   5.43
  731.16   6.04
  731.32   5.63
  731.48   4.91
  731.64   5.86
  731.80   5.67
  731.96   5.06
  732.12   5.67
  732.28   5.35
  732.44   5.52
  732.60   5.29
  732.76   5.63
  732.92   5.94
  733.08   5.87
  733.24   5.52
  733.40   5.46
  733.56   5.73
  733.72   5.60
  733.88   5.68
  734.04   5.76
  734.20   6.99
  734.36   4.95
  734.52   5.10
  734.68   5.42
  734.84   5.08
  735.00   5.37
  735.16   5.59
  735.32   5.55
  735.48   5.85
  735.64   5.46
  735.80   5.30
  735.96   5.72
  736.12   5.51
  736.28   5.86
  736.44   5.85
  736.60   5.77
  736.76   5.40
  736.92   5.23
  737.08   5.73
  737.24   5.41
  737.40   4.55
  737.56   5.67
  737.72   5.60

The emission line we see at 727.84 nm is H-alpha 6563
